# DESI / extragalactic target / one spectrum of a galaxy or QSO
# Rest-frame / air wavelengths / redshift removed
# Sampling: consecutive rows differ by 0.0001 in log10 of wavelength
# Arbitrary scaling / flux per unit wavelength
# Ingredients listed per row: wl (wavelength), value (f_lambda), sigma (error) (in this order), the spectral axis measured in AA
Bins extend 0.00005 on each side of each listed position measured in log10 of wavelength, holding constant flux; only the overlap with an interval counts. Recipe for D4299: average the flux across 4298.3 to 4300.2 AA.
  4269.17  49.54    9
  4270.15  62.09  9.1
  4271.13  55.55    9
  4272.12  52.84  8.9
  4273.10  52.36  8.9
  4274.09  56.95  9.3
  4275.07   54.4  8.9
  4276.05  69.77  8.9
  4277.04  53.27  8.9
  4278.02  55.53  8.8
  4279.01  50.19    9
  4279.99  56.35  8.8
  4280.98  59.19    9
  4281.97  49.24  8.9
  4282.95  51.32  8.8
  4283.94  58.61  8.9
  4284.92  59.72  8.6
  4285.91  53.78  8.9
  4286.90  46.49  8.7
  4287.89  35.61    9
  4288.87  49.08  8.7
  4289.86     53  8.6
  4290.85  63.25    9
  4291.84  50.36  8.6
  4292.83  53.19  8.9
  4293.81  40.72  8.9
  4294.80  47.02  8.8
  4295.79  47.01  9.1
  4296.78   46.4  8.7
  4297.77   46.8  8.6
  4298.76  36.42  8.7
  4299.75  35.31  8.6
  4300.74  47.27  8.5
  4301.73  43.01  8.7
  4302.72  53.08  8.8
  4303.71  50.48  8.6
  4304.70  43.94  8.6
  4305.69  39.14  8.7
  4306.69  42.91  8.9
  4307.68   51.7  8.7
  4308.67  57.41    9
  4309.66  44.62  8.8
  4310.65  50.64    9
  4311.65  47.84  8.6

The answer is 35.9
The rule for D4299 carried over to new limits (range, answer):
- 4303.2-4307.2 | 44.1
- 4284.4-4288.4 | 49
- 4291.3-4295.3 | 48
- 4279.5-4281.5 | 57.5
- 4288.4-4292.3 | 53.9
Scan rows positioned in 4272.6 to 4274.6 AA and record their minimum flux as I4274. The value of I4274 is 52.36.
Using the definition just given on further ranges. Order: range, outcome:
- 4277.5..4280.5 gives 50.19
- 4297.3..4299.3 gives 36.42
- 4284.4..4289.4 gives 35.61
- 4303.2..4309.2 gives 39.14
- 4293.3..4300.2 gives 35.31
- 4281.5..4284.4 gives 49.24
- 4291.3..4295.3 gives 40.72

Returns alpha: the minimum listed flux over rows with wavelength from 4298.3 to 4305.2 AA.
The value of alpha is 35.31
